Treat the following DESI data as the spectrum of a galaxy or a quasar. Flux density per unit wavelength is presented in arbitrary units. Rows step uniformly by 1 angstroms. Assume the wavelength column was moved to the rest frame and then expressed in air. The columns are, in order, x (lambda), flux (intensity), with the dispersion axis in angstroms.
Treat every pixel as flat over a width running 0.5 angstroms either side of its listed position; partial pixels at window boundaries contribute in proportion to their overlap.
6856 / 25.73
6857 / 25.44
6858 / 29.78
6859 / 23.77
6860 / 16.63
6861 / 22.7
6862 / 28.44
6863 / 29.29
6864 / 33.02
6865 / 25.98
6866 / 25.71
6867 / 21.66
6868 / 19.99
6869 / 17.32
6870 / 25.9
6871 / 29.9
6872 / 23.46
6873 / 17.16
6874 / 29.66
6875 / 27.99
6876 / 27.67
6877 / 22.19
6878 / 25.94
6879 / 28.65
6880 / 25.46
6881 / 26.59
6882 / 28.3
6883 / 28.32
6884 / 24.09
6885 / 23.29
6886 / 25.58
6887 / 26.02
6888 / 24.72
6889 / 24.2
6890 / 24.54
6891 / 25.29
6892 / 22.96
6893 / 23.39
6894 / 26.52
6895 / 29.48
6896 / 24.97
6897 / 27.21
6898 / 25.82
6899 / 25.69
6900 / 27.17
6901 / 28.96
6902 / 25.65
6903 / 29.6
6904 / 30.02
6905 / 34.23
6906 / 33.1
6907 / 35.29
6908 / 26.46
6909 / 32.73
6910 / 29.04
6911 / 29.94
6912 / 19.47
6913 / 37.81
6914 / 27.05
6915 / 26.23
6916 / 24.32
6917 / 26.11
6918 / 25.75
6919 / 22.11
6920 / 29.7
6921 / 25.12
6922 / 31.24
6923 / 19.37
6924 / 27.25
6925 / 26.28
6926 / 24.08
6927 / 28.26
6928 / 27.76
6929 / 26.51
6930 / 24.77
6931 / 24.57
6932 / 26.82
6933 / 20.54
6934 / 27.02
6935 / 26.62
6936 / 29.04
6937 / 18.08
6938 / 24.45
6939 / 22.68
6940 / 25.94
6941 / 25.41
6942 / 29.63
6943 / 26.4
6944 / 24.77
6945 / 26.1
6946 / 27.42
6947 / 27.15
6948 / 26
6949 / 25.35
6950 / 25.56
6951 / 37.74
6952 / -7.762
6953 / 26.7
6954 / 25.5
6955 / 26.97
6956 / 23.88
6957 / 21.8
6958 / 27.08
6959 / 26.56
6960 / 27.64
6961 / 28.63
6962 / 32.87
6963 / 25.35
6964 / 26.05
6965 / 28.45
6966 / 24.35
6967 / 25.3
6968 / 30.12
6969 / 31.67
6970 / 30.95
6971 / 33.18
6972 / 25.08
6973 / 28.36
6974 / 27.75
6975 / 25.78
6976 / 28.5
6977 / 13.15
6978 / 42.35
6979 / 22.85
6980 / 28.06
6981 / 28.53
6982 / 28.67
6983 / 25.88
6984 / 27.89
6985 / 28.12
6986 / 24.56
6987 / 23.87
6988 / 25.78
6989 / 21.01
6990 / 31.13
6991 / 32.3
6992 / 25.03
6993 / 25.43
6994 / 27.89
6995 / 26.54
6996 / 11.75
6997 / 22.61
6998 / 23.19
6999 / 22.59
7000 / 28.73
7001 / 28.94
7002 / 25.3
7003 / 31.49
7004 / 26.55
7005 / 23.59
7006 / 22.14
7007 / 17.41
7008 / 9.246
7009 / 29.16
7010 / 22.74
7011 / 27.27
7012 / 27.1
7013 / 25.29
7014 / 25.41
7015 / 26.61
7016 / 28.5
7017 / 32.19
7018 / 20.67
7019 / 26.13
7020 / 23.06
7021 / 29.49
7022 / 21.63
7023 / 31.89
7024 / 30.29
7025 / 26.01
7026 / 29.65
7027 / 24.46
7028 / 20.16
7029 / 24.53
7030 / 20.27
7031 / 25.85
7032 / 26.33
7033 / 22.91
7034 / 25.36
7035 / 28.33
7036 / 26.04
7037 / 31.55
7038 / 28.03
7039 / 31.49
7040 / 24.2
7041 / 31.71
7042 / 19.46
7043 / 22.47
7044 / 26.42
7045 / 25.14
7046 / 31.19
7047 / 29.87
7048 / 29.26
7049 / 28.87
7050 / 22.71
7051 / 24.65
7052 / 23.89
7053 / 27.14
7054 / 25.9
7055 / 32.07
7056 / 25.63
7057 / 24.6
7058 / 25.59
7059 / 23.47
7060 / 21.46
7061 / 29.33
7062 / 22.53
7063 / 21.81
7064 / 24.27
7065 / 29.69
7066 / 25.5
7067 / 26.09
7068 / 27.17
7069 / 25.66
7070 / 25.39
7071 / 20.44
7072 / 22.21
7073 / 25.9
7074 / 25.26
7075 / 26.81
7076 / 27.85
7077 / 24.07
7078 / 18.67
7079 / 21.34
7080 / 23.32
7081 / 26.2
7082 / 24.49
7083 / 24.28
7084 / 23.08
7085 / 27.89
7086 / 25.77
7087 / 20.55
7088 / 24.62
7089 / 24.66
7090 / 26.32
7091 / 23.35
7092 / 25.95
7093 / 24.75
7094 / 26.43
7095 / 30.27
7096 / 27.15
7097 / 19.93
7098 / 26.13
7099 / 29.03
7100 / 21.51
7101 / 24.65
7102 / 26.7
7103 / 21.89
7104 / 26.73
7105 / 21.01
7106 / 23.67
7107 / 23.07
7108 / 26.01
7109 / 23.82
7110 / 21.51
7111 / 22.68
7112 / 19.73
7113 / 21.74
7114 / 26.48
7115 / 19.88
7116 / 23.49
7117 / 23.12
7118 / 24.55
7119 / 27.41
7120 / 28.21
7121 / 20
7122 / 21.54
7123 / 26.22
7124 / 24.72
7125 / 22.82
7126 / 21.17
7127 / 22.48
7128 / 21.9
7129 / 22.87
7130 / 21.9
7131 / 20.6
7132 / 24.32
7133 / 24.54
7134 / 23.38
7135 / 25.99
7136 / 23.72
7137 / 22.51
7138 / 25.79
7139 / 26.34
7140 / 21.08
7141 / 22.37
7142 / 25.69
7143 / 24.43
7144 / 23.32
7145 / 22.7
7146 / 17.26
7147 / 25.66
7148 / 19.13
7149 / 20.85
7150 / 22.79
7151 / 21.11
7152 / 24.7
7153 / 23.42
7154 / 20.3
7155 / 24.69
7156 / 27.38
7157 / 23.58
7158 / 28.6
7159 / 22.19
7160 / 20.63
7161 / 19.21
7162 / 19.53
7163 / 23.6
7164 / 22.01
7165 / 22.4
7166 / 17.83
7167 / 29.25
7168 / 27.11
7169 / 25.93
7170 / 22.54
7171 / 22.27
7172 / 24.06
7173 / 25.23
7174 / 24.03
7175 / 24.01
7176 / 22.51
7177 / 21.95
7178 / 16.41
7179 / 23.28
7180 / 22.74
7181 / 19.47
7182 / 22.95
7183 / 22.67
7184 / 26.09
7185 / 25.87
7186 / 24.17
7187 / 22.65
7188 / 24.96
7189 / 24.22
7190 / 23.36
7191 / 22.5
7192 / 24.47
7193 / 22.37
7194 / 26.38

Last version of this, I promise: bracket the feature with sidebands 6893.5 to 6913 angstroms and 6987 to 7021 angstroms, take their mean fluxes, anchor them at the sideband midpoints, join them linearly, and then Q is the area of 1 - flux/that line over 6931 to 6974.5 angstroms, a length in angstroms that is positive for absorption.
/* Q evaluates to 1.4 angstroms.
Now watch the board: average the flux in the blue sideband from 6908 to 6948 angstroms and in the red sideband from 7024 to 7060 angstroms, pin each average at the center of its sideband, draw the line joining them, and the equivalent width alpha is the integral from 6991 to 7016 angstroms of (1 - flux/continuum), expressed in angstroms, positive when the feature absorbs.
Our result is 1.6 angstroms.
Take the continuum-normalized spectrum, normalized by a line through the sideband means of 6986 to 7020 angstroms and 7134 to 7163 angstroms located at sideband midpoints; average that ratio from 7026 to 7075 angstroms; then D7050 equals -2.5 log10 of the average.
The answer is -0.061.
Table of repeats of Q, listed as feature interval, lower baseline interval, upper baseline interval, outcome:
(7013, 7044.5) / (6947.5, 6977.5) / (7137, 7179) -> -1.5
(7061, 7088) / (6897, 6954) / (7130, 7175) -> -0.2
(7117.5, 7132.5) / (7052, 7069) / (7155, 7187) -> 0.5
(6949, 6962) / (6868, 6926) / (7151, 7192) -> 0.6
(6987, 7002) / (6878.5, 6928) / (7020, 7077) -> 0.7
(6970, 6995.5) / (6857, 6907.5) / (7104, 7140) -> -2.2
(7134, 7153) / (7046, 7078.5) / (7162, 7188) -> 0.6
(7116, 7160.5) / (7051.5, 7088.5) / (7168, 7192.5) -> 1.0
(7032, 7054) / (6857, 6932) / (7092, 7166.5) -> -2.0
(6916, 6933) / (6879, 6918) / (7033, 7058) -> 0.9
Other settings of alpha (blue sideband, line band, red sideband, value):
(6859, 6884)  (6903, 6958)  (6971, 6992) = 0.0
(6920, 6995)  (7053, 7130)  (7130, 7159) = -0.6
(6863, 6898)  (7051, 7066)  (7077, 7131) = -0.8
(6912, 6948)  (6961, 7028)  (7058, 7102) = -2.0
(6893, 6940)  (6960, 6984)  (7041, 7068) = -1.3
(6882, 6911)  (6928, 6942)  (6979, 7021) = 0.8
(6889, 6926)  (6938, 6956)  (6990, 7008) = 0.9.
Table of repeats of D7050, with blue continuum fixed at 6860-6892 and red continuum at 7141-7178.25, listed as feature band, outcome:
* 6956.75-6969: -0.12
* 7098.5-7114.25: -0.01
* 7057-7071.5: -0.05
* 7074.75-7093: -0.04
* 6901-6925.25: -0.13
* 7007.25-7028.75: -0.06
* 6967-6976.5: -0.18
